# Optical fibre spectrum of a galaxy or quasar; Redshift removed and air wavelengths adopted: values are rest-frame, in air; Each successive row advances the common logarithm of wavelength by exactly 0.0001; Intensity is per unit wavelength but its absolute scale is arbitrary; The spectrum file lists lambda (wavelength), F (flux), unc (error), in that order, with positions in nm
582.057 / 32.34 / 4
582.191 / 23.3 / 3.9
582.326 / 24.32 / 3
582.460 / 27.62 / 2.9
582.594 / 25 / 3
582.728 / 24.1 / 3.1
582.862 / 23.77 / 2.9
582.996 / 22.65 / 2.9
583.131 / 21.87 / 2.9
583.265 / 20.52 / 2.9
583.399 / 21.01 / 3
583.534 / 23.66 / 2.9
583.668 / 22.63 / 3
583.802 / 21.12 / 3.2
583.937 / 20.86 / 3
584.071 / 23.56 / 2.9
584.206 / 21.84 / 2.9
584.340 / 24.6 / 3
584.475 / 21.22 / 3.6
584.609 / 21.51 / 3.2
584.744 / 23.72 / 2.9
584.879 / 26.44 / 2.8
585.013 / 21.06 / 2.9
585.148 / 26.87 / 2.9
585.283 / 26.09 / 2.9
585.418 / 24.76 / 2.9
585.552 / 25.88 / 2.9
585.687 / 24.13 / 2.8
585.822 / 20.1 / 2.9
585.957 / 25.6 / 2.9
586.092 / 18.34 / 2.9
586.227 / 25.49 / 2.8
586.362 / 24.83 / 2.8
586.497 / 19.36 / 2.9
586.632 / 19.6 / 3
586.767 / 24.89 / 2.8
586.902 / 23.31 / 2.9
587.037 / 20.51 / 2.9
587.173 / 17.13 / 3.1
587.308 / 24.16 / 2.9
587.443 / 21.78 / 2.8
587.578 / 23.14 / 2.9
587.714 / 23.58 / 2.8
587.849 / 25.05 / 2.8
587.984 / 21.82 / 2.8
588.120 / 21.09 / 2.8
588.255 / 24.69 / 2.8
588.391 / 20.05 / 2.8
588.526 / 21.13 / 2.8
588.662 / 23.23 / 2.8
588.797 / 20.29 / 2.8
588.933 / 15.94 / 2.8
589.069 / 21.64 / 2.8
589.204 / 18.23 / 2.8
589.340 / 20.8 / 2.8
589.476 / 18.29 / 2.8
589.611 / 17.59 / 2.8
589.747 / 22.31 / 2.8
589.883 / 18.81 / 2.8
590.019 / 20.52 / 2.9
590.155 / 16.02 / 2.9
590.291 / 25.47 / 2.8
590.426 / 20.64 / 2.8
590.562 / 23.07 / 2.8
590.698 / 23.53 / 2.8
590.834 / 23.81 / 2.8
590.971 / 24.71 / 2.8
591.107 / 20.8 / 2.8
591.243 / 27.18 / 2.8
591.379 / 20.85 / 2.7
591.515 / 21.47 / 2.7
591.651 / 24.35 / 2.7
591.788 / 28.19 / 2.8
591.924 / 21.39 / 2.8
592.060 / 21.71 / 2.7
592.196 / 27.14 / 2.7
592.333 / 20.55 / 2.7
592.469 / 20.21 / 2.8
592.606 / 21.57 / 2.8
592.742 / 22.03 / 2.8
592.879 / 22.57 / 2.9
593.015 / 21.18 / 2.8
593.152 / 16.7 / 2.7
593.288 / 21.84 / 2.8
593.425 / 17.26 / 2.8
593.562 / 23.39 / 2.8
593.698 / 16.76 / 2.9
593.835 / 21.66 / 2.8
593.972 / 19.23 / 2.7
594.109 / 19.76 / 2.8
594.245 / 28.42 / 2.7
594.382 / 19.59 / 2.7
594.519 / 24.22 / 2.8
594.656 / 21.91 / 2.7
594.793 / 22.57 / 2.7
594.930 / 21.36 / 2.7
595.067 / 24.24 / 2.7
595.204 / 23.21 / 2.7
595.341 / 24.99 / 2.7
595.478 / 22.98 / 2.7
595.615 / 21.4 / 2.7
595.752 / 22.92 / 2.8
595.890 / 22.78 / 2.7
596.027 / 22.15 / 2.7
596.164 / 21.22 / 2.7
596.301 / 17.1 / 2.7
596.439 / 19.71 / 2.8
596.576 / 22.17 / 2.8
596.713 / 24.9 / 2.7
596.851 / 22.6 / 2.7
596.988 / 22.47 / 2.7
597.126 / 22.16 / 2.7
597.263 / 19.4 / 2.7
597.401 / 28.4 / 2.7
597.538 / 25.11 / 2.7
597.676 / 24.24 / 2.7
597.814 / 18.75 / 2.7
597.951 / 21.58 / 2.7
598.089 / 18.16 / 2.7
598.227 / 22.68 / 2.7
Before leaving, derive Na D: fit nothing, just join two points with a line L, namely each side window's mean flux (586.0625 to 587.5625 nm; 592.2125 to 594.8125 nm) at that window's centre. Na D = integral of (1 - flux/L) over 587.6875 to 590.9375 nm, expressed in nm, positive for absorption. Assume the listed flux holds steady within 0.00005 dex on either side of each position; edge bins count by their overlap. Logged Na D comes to 0.07 nm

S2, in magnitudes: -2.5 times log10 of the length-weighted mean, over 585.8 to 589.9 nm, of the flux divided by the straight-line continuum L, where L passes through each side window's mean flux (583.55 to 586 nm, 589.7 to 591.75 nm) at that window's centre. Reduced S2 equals 0.07 mag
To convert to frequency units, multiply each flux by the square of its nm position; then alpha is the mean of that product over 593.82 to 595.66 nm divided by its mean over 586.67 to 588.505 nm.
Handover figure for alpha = 1.04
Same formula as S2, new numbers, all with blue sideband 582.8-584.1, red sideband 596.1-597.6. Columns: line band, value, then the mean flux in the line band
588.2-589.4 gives 0.08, 20.6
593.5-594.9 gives 0.03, 21.7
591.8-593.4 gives 0.03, 21.7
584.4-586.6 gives -0.06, 23.4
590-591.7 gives -0.02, 22.5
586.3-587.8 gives 0.01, 22.1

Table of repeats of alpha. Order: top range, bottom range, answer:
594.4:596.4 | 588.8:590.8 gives 1.12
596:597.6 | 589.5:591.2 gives 1.06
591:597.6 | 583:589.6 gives 1.03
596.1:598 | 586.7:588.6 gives 1.02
